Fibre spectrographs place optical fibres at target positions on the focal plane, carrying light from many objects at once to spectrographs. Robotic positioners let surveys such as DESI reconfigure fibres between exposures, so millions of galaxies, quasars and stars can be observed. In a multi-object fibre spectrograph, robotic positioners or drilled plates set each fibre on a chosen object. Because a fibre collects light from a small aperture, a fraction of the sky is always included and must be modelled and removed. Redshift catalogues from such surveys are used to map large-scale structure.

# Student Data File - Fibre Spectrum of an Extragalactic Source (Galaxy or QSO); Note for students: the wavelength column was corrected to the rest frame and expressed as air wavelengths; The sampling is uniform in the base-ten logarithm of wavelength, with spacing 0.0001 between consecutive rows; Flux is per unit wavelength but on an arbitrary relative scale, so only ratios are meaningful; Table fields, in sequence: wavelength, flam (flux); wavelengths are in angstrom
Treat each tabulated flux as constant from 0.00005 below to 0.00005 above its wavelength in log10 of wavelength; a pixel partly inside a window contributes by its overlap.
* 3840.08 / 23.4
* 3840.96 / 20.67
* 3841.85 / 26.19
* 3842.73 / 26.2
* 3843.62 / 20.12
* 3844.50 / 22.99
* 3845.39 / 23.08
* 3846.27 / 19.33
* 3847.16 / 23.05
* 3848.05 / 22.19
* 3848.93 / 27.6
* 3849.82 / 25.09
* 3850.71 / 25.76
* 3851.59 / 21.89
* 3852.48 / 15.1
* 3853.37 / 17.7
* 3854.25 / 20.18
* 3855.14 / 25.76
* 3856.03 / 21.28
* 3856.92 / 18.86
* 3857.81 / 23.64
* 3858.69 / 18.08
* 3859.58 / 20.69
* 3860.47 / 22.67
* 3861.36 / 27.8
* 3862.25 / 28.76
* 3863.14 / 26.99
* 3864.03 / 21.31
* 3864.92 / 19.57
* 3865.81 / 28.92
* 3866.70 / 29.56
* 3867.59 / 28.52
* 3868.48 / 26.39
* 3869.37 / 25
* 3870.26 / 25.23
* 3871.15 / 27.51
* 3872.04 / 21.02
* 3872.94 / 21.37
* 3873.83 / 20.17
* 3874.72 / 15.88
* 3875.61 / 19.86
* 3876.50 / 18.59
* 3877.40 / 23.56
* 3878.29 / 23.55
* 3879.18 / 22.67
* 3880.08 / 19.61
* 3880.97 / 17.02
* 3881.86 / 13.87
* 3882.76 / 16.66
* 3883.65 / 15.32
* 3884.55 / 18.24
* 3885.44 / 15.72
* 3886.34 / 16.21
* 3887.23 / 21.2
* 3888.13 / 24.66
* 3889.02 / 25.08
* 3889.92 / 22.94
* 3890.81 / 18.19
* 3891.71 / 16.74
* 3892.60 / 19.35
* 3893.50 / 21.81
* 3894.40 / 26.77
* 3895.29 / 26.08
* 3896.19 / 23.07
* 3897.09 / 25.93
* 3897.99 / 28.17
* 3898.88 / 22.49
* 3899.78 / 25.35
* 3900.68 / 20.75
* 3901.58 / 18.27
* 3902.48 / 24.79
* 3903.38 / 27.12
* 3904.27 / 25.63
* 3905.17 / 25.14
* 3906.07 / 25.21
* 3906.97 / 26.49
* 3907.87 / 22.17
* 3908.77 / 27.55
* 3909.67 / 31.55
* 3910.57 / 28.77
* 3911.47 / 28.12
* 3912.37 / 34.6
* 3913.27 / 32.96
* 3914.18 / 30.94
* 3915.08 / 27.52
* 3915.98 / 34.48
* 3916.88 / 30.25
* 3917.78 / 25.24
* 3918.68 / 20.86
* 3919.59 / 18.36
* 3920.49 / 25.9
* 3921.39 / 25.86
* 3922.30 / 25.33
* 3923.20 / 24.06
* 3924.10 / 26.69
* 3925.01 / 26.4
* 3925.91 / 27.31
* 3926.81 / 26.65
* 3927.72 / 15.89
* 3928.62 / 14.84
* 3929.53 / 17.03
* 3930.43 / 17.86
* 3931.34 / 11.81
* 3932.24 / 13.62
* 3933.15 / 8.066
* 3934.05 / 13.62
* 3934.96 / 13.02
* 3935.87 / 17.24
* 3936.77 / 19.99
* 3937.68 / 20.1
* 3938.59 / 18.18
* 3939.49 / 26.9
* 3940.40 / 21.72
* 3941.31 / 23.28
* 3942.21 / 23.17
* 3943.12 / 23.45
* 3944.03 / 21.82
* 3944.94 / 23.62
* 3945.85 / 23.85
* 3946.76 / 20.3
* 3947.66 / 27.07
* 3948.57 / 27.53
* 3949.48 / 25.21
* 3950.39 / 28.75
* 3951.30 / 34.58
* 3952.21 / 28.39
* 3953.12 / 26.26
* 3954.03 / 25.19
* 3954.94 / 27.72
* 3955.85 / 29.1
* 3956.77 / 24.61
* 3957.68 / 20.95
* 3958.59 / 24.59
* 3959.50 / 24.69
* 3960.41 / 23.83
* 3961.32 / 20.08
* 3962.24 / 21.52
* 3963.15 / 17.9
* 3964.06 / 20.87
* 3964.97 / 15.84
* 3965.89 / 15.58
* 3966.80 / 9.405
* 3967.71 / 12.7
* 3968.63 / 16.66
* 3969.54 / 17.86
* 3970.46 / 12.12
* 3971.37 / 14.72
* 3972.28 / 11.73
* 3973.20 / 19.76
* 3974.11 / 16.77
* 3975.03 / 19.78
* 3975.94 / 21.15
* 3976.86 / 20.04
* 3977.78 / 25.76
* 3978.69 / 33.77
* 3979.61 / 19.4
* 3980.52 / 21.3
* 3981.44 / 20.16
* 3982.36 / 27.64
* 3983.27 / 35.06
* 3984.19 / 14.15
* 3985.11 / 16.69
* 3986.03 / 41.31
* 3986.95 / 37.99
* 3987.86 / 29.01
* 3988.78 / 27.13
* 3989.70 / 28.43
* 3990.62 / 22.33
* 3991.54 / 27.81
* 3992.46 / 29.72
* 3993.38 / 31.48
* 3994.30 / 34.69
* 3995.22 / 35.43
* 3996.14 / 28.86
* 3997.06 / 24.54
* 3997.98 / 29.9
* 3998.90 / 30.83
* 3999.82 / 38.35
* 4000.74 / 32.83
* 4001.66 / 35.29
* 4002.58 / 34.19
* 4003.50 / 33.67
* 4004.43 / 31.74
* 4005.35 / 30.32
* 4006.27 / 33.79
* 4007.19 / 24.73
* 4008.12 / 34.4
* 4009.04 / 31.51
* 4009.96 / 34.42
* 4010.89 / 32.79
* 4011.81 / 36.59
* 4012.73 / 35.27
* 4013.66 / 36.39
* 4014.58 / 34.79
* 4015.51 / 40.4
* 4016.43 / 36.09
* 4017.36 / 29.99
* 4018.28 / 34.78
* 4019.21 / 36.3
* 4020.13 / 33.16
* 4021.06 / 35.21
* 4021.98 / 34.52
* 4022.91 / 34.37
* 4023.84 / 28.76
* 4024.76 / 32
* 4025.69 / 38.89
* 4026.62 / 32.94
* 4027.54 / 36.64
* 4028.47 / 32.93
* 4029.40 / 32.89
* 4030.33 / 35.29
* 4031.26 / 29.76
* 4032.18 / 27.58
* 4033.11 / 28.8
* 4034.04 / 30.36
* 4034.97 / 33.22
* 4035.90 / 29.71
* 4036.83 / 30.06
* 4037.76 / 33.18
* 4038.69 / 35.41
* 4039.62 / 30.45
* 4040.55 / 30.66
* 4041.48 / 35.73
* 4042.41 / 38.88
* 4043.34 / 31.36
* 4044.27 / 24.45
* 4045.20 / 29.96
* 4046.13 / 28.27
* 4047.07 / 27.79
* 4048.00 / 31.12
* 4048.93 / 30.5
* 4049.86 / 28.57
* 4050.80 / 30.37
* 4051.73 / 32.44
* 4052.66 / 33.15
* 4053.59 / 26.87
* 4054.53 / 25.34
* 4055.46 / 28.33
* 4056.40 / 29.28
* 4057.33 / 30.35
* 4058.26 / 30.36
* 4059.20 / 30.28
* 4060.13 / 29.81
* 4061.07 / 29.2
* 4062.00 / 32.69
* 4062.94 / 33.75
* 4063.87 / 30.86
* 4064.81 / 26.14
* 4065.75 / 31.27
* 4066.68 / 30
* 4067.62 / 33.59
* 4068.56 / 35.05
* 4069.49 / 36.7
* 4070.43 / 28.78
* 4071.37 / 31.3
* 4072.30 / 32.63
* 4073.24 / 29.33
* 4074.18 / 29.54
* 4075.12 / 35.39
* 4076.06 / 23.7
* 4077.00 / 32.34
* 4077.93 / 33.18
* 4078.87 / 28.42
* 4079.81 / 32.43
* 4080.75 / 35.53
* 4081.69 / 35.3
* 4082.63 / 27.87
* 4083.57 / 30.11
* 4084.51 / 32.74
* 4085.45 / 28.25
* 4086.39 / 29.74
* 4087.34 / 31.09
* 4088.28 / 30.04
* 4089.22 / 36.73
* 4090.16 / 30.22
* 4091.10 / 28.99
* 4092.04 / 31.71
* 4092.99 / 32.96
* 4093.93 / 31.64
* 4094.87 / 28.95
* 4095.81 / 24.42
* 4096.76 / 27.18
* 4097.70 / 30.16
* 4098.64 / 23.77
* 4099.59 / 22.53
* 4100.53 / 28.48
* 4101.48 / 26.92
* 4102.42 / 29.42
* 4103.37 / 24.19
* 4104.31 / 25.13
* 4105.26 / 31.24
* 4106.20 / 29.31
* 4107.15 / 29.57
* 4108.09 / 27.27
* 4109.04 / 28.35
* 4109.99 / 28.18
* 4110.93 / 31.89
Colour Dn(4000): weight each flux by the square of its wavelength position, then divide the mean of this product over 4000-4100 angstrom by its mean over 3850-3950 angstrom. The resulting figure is 1.5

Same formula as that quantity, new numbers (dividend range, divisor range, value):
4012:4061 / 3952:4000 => 1.38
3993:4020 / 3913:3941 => 1.59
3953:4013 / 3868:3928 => 1.14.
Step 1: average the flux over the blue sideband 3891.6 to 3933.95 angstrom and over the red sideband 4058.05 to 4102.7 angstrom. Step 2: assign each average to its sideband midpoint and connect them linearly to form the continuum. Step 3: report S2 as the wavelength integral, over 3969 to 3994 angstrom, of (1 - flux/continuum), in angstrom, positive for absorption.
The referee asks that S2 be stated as 2.7 angstrom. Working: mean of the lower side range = 24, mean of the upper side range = 30.4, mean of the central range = 23.9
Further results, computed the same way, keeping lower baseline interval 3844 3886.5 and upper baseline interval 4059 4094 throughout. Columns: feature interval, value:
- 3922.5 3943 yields 4.4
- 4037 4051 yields -0.6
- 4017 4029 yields -2.1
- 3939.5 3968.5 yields 3.1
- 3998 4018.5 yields -3.9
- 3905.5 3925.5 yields -2.6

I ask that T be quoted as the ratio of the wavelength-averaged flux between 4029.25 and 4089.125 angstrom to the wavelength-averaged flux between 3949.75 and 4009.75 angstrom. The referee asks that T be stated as 1.21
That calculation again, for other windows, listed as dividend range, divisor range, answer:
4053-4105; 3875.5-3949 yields 1.33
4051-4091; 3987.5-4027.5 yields 0.95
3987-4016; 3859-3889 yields 1.46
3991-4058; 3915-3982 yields 1.49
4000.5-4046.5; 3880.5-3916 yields 1.39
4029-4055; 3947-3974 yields 1.43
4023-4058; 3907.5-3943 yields 1.35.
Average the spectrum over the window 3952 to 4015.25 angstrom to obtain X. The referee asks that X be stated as 26.2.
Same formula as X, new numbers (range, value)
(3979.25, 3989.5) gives 26.5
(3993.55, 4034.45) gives 33.1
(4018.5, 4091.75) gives 31.4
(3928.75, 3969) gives 21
